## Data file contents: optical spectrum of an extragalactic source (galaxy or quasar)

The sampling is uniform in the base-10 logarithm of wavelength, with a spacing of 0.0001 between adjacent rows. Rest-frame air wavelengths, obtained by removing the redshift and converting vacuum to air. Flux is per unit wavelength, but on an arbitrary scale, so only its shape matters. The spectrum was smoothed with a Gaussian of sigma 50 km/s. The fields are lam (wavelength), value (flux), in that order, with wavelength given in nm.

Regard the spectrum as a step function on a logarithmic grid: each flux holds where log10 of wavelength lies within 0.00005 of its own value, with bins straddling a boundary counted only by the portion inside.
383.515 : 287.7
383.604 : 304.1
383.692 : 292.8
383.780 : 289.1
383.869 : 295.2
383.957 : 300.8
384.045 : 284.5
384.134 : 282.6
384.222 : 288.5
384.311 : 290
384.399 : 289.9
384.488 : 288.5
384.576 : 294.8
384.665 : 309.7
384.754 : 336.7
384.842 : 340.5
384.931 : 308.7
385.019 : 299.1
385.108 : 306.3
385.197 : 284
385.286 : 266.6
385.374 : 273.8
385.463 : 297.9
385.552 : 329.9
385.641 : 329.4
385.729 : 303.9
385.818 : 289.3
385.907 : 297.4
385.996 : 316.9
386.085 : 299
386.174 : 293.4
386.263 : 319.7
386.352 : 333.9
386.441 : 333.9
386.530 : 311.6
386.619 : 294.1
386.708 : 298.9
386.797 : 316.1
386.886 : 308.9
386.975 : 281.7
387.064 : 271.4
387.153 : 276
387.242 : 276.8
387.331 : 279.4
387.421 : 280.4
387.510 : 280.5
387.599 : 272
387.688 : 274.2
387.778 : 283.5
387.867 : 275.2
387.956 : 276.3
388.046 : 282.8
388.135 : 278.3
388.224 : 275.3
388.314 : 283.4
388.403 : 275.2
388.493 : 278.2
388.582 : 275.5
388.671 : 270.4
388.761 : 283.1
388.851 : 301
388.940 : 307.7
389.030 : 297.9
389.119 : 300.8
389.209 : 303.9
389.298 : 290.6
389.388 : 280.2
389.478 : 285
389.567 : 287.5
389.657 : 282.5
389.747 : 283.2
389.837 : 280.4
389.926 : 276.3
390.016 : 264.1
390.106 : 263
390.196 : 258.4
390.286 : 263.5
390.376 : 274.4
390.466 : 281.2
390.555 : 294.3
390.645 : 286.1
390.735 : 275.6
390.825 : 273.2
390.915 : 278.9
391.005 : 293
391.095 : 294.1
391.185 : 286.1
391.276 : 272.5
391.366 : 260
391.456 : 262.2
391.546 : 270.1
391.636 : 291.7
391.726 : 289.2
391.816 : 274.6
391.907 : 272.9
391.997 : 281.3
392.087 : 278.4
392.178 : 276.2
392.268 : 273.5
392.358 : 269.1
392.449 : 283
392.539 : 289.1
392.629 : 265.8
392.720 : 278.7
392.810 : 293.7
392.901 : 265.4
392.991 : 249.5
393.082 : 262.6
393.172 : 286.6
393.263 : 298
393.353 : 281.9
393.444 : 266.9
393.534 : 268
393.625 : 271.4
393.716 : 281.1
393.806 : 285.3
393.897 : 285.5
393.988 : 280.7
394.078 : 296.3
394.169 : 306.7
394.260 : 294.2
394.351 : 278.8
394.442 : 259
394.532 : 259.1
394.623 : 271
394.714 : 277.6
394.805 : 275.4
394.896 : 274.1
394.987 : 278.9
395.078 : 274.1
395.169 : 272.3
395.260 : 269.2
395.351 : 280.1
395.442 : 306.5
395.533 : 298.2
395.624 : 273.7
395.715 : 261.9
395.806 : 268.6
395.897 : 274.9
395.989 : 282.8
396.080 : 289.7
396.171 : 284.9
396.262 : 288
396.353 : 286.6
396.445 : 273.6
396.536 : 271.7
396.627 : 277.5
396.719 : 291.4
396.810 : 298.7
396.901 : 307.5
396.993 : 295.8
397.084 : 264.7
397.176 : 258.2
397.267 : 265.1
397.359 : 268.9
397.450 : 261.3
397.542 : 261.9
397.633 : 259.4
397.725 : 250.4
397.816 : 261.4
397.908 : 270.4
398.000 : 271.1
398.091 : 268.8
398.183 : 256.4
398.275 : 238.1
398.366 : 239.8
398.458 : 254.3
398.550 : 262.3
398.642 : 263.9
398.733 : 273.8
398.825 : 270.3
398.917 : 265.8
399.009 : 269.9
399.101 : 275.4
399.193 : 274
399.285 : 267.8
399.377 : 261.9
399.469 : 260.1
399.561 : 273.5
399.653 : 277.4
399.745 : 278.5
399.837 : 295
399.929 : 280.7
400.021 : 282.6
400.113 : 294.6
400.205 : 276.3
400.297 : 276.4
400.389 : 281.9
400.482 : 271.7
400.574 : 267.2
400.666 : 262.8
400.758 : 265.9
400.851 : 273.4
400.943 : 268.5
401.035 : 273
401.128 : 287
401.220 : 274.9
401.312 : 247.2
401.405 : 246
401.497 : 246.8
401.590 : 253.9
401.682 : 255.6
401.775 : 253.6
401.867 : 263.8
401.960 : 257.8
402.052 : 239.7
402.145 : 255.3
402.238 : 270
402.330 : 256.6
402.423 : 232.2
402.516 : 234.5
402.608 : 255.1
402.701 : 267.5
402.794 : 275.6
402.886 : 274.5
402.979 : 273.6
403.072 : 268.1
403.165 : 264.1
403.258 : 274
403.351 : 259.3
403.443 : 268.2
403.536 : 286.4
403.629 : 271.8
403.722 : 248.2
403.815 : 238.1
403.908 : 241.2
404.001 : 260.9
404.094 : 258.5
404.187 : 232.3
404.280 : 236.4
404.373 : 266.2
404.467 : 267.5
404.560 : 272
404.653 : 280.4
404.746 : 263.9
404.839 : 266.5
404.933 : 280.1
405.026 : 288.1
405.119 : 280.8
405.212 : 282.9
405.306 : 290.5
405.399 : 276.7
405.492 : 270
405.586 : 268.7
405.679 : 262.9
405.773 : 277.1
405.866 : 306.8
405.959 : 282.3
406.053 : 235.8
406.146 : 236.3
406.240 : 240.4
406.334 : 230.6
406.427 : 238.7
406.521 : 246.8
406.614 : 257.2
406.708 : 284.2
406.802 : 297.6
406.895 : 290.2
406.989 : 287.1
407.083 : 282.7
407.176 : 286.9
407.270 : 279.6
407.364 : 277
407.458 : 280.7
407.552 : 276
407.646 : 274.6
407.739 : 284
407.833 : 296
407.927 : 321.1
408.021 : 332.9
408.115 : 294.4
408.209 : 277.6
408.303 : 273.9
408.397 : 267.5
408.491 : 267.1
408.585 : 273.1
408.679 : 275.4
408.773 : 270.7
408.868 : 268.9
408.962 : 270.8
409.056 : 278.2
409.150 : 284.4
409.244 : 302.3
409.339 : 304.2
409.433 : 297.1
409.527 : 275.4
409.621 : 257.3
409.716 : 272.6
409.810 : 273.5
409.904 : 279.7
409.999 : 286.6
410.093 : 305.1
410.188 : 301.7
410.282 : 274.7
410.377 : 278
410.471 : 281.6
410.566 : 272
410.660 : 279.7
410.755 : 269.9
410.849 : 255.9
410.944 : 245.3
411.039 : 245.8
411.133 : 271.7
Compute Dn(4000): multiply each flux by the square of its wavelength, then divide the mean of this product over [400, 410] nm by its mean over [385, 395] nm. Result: 1.03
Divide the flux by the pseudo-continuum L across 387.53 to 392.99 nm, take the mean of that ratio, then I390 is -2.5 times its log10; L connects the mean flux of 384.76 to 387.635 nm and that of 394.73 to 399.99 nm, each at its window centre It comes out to 0.04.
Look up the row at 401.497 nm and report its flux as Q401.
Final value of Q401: 246.8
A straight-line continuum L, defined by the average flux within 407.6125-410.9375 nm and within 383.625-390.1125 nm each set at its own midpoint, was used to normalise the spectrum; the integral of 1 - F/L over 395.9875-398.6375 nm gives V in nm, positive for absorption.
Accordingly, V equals 0.154 nm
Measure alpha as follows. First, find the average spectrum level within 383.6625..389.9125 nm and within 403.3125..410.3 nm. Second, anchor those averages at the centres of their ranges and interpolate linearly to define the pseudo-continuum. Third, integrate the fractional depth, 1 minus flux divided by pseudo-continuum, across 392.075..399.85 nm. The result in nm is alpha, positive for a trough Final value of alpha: 0.27 nm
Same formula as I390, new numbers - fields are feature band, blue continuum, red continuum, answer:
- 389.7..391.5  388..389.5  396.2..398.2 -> 0.029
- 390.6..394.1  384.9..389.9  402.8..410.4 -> 0.035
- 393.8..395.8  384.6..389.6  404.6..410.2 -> 0.032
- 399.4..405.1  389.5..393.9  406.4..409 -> 0.055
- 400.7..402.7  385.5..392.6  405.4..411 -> 0.089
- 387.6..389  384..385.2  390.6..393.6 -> 0.030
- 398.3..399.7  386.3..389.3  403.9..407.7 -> 0.044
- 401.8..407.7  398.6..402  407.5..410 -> 0.042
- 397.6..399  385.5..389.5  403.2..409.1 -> 0.080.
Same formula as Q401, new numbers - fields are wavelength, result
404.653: 280.4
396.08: 289.7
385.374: 273.8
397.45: 261.3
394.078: 296.3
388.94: 307.7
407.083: 282.7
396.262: 288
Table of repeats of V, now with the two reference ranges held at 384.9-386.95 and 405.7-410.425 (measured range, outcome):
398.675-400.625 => 0.09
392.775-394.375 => 0.08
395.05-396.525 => 0.06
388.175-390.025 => 0.10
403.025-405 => 0.14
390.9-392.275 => 0.09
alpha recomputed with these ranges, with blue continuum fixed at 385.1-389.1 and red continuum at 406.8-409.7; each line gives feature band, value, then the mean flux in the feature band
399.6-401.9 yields 0.13 nm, 270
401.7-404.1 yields 0.22 nm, 260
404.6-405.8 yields 0.04 nm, 276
